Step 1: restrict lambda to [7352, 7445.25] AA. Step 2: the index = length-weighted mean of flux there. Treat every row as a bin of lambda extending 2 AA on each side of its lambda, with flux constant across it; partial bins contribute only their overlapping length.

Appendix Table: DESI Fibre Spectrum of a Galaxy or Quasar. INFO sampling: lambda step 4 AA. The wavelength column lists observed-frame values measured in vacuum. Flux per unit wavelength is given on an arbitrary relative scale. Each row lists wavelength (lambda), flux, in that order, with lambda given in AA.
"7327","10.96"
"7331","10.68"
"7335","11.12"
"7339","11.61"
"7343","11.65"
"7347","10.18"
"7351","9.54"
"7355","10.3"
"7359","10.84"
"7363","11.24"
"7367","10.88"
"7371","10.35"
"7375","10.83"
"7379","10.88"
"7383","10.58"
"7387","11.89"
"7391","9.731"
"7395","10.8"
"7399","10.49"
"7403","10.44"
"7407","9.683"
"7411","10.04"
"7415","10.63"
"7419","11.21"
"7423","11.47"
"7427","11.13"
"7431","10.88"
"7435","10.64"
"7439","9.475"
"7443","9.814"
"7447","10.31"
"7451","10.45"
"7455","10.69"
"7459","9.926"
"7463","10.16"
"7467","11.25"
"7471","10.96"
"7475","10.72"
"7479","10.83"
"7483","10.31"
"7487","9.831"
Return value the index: 10.6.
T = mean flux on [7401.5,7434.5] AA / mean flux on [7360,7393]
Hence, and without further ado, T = 0.99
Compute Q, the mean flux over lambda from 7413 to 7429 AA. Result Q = 11.1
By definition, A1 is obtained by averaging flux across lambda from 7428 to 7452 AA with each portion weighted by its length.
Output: 10.3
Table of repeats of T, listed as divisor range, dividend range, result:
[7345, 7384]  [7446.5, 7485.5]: 1.00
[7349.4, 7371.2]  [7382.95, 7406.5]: 1.00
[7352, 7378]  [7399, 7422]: 0.98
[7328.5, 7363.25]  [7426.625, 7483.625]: 0.97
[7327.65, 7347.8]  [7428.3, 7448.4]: 0.92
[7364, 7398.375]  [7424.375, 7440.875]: 0.98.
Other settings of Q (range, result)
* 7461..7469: 10.7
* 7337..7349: 11.1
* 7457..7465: 10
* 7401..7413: 10.1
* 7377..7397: 10.8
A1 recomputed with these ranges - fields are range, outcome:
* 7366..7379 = 10.7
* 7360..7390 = 10.9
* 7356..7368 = 10.9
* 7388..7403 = 10.5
